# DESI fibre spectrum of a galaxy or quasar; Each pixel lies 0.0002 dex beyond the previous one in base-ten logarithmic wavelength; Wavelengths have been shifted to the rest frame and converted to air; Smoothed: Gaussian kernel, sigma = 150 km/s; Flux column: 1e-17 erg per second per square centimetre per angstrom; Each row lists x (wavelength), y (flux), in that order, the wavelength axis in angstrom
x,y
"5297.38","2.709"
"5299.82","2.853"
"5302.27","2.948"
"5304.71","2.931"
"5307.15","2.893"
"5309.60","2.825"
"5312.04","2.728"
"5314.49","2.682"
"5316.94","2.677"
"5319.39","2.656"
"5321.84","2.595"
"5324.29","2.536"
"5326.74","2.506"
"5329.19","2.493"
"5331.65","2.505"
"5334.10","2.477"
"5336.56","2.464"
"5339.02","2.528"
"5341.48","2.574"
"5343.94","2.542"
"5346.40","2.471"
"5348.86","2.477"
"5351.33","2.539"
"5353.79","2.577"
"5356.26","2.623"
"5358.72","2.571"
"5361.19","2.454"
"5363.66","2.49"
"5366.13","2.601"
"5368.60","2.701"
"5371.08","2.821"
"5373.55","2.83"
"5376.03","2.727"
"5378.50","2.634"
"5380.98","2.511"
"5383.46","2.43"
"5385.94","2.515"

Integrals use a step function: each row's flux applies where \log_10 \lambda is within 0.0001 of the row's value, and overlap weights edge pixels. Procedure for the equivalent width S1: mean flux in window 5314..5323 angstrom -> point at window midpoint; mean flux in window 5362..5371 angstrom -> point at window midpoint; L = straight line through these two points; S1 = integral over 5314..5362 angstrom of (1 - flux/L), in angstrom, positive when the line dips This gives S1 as 1.65 angstrom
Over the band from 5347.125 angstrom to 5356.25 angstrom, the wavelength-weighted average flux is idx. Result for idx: 2.54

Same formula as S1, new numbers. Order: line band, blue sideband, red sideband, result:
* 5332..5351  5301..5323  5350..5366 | 0.9 angstrom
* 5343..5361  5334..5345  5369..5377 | 0.5 angstrom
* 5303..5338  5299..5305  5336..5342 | 0.9 angstrom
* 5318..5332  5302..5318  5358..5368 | 0.9 angstrom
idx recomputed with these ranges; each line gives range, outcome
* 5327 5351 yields 2.5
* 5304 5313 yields 2.84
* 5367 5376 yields 2.77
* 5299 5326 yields 2.75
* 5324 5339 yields 2.5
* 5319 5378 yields 2.57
